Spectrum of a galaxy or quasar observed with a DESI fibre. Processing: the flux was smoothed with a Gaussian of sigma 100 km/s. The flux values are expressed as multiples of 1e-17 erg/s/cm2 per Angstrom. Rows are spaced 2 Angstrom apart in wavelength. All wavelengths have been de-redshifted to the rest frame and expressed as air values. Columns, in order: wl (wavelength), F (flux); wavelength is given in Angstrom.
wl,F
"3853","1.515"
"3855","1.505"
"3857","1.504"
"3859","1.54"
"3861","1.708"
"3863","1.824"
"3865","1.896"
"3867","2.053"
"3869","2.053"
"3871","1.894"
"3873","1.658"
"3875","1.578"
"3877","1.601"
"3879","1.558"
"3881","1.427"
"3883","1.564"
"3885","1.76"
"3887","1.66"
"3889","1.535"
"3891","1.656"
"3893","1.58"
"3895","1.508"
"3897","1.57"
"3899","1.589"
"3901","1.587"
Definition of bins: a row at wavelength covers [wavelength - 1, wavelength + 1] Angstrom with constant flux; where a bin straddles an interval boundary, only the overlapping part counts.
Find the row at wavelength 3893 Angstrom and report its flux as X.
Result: 1.58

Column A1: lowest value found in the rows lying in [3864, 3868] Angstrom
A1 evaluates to 1.896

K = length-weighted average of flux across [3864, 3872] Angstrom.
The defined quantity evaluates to 1.97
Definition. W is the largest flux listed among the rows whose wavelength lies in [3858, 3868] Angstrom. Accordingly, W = 2.053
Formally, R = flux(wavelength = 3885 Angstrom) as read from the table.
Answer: 1.76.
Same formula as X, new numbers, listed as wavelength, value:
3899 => 1.589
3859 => 1.54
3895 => 1.508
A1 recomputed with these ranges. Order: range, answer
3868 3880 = 1.558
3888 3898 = 1.508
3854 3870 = 1.504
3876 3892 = 1.427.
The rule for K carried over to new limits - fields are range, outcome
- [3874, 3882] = 1.54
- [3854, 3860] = 1.52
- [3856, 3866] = 1.69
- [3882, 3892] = 1.64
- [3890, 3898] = 1.58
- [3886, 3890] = 1.6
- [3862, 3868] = 1.92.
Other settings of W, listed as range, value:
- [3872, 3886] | 1.76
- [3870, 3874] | 1.894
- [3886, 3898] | 1.66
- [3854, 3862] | 1.708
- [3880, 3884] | 1.564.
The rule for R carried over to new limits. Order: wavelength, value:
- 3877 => 1.601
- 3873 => 1.658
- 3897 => 1.57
